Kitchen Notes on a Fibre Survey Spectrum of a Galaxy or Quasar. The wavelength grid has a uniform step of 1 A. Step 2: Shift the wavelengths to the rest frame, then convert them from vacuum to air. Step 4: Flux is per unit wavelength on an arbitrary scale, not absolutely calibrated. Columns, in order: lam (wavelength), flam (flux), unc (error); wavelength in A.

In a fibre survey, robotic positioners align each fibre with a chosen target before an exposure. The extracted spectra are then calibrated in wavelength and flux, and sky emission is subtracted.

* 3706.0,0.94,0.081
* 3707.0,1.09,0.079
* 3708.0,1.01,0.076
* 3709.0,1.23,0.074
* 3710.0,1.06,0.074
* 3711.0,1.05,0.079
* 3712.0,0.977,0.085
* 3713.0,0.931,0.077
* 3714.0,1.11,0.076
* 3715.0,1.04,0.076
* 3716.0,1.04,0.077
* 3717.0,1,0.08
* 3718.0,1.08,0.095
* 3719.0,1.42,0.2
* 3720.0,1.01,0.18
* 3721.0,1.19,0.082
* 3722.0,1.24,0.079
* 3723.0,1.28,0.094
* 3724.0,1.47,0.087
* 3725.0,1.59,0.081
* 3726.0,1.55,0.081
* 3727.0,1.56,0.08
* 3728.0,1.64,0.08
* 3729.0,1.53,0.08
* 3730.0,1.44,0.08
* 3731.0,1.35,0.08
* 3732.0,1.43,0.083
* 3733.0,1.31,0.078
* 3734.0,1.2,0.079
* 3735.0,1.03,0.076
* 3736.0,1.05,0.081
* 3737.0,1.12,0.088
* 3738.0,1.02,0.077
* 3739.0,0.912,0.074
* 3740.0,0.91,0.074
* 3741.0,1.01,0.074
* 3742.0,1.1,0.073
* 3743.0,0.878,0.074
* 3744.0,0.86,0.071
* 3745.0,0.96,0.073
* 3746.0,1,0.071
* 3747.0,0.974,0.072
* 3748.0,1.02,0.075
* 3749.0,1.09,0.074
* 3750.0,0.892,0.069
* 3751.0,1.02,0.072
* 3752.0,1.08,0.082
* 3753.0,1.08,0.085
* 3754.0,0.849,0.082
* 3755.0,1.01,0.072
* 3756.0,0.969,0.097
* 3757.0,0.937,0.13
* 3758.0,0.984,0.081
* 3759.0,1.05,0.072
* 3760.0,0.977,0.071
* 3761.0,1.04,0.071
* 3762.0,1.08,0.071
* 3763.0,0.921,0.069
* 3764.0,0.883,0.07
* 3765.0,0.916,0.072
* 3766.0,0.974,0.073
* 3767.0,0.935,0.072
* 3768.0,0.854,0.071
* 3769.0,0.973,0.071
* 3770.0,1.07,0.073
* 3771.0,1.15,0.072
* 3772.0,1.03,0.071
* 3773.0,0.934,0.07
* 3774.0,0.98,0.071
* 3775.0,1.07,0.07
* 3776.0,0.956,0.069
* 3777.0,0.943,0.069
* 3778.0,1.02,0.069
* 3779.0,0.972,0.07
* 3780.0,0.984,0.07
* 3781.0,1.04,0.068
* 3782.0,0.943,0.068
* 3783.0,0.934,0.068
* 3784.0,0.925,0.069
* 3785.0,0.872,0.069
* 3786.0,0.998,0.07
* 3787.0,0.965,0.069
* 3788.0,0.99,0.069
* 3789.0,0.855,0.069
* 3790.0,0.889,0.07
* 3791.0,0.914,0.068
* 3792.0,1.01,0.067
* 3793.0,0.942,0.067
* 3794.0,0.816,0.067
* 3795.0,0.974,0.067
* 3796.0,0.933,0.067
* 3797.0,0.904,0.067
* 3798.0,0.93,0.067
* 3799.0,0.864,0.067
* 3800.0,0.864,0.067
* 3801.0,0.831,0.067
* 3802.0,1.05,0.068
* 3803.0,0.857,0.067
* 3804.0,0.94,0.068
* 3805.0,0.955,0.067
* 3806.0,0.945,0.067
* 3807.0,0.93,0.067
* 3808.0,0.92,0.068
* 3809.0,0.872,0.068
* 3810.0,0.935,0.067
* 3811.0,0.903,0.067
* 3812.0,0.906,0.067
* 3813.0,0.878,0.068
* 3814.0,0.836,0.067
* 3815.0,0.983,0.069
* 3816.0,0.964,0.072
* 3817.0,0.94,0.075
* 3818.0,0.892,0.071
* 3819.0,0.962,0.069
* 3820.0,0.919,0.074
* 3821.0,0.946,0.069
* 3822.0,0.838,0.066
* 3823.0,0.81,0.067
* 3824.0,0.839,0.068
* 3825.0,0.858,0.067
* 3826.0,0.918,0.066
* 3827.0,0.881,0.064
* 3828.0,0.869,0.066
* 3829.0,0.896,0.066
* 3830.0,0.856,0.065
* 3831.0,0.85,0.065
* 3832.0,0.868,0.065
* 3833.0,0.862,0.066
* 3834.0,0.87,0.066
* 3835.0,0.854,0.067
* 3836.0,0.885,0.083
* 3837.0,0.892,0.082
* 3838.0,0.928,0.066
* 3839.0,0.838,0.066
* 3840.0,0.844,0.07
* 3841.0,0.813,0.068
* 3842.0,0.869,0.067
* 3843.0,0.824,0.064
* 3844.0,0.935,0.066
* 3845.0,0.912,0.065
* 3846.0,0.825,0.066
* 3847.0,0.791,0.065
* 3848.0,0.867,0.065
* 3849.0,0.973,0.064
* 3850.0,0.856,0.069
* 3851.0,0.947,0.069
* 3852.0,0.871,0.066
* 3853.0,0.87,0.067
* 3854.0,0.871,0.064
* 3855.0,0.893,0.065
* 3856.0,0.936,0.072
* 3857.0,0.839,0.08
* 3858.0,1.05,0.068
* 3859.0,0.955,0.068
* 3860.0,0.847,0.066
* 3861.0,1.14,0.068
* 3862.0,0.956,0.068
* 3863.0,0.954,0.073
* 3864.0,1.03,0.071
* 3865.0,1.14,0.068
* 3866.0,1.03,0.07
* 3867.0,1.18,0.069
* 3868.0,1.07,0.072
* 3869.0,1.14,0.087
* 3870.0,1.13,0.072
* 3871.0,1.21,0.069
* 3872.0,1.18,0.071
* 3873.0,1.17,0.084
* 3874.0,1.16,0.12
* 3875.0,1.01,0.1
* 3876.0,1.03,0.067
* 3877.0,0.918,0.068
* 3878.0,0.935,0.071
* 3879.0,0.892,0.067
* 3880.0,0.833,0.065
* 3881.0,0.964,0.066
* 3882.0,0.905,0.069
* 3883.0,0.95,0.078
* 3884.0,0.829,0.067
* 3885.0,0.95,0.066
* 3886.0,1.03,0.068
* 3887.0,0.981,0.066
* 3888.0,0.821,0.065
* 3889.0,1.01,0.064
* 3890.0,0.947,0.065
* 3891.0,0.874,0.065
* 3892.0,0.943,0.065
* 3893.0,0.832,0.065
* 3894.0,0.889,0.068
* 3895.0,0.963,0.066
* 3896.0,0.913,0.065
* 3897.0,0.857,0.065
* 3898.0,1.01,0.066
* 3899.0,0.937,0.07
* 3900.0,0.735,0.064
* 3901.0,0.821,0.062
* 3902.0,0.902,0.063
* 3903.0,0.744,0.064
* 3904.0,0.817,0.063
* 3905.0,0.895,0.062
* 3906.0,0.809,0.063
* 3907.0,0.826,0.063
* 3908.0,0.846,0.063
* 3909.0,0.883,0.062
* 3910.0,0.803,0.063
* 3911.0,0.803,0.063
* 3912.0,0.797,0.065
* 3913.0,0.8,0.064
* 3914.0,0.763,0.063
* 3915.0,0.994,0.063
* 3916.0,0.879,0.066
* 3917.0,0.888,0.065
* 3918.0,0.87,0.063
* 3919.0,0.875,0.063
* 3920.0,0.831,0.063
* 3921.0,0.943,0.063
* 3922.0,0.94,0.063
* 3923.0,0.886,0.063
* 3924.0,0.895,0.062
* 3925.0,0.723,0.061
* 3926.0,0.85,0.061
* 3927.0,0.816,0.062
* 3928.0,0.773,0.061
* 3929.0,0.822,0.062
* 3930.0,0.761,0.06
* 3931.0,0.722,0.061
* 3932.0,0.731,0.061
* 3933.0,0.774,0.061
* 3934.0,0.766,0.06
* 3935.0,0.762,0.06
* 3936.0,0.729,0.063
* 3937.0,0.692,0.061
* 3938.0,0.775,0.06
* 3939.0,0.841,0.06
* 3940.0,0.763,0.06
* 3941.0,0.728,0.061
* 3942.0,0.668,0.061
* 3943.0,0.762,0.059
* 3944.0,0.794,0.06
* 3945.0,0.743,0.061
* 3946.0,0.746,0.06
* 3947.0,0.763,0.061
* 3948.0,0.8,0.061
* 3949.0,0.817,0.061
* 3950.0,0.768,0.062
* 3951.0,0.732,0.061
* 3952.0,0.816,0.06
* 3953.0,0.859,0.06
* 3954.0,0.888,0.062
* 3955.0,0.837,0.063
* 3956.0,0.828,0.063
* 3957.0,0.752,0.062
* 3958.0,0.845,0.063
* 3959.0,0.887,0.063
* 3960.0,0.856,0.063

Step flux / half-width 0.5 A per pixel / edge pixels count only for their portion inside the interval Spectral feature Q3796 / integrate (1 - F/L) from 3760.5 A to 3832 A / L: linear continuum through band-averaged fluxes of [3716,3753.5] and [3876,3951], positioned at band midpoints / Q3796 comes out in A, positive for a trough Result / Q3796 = 8.40 A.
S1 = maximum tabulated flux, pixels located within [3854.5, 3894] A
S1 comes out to 1.21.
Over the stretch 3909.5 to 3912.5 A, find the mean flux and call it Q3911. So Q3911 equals 0.801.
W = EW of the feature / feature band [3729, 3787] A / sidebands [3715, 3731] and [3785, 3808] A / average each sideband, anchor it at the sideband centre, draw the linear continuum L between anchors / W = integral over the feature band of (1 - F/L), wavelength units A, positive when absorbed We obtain 5.80 A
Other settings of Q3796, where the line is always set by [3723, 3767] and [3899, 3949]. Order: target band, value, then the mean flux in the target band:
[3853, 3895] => -4.33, 0.984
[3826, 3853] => 2.19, 0.873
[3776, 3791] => 1.34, 0.951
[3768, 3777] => 0.47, 1.01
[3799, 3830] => 2.78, 0.903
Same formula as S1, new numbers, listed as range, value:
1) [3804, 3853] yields 0.983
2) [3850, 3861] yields 1.14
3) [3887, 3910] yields 1.01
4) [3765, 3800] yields 1.15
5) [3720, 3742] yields 1.64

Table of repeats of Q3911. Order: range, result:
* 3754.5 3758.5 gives 0.975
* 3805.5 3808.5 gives 0.932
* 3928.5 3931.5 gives 0.768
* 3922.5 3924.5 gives 0.891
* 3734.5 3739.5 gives 1.03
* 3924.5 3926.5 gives 0.786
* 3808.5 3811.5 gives 0.903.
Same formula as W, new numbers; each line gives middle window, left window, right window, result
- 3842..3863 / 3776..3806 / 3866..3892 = 1.6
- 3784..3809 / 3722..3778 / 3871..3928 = 2.6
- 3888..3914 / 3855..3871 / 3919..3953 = 1.2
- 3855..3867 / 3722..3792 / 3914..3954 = -1.1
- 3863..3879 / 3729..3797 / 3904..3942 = -3.7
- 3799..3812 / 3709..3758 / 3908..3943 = 1.2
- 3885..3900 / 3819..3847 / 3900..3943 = -1.6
